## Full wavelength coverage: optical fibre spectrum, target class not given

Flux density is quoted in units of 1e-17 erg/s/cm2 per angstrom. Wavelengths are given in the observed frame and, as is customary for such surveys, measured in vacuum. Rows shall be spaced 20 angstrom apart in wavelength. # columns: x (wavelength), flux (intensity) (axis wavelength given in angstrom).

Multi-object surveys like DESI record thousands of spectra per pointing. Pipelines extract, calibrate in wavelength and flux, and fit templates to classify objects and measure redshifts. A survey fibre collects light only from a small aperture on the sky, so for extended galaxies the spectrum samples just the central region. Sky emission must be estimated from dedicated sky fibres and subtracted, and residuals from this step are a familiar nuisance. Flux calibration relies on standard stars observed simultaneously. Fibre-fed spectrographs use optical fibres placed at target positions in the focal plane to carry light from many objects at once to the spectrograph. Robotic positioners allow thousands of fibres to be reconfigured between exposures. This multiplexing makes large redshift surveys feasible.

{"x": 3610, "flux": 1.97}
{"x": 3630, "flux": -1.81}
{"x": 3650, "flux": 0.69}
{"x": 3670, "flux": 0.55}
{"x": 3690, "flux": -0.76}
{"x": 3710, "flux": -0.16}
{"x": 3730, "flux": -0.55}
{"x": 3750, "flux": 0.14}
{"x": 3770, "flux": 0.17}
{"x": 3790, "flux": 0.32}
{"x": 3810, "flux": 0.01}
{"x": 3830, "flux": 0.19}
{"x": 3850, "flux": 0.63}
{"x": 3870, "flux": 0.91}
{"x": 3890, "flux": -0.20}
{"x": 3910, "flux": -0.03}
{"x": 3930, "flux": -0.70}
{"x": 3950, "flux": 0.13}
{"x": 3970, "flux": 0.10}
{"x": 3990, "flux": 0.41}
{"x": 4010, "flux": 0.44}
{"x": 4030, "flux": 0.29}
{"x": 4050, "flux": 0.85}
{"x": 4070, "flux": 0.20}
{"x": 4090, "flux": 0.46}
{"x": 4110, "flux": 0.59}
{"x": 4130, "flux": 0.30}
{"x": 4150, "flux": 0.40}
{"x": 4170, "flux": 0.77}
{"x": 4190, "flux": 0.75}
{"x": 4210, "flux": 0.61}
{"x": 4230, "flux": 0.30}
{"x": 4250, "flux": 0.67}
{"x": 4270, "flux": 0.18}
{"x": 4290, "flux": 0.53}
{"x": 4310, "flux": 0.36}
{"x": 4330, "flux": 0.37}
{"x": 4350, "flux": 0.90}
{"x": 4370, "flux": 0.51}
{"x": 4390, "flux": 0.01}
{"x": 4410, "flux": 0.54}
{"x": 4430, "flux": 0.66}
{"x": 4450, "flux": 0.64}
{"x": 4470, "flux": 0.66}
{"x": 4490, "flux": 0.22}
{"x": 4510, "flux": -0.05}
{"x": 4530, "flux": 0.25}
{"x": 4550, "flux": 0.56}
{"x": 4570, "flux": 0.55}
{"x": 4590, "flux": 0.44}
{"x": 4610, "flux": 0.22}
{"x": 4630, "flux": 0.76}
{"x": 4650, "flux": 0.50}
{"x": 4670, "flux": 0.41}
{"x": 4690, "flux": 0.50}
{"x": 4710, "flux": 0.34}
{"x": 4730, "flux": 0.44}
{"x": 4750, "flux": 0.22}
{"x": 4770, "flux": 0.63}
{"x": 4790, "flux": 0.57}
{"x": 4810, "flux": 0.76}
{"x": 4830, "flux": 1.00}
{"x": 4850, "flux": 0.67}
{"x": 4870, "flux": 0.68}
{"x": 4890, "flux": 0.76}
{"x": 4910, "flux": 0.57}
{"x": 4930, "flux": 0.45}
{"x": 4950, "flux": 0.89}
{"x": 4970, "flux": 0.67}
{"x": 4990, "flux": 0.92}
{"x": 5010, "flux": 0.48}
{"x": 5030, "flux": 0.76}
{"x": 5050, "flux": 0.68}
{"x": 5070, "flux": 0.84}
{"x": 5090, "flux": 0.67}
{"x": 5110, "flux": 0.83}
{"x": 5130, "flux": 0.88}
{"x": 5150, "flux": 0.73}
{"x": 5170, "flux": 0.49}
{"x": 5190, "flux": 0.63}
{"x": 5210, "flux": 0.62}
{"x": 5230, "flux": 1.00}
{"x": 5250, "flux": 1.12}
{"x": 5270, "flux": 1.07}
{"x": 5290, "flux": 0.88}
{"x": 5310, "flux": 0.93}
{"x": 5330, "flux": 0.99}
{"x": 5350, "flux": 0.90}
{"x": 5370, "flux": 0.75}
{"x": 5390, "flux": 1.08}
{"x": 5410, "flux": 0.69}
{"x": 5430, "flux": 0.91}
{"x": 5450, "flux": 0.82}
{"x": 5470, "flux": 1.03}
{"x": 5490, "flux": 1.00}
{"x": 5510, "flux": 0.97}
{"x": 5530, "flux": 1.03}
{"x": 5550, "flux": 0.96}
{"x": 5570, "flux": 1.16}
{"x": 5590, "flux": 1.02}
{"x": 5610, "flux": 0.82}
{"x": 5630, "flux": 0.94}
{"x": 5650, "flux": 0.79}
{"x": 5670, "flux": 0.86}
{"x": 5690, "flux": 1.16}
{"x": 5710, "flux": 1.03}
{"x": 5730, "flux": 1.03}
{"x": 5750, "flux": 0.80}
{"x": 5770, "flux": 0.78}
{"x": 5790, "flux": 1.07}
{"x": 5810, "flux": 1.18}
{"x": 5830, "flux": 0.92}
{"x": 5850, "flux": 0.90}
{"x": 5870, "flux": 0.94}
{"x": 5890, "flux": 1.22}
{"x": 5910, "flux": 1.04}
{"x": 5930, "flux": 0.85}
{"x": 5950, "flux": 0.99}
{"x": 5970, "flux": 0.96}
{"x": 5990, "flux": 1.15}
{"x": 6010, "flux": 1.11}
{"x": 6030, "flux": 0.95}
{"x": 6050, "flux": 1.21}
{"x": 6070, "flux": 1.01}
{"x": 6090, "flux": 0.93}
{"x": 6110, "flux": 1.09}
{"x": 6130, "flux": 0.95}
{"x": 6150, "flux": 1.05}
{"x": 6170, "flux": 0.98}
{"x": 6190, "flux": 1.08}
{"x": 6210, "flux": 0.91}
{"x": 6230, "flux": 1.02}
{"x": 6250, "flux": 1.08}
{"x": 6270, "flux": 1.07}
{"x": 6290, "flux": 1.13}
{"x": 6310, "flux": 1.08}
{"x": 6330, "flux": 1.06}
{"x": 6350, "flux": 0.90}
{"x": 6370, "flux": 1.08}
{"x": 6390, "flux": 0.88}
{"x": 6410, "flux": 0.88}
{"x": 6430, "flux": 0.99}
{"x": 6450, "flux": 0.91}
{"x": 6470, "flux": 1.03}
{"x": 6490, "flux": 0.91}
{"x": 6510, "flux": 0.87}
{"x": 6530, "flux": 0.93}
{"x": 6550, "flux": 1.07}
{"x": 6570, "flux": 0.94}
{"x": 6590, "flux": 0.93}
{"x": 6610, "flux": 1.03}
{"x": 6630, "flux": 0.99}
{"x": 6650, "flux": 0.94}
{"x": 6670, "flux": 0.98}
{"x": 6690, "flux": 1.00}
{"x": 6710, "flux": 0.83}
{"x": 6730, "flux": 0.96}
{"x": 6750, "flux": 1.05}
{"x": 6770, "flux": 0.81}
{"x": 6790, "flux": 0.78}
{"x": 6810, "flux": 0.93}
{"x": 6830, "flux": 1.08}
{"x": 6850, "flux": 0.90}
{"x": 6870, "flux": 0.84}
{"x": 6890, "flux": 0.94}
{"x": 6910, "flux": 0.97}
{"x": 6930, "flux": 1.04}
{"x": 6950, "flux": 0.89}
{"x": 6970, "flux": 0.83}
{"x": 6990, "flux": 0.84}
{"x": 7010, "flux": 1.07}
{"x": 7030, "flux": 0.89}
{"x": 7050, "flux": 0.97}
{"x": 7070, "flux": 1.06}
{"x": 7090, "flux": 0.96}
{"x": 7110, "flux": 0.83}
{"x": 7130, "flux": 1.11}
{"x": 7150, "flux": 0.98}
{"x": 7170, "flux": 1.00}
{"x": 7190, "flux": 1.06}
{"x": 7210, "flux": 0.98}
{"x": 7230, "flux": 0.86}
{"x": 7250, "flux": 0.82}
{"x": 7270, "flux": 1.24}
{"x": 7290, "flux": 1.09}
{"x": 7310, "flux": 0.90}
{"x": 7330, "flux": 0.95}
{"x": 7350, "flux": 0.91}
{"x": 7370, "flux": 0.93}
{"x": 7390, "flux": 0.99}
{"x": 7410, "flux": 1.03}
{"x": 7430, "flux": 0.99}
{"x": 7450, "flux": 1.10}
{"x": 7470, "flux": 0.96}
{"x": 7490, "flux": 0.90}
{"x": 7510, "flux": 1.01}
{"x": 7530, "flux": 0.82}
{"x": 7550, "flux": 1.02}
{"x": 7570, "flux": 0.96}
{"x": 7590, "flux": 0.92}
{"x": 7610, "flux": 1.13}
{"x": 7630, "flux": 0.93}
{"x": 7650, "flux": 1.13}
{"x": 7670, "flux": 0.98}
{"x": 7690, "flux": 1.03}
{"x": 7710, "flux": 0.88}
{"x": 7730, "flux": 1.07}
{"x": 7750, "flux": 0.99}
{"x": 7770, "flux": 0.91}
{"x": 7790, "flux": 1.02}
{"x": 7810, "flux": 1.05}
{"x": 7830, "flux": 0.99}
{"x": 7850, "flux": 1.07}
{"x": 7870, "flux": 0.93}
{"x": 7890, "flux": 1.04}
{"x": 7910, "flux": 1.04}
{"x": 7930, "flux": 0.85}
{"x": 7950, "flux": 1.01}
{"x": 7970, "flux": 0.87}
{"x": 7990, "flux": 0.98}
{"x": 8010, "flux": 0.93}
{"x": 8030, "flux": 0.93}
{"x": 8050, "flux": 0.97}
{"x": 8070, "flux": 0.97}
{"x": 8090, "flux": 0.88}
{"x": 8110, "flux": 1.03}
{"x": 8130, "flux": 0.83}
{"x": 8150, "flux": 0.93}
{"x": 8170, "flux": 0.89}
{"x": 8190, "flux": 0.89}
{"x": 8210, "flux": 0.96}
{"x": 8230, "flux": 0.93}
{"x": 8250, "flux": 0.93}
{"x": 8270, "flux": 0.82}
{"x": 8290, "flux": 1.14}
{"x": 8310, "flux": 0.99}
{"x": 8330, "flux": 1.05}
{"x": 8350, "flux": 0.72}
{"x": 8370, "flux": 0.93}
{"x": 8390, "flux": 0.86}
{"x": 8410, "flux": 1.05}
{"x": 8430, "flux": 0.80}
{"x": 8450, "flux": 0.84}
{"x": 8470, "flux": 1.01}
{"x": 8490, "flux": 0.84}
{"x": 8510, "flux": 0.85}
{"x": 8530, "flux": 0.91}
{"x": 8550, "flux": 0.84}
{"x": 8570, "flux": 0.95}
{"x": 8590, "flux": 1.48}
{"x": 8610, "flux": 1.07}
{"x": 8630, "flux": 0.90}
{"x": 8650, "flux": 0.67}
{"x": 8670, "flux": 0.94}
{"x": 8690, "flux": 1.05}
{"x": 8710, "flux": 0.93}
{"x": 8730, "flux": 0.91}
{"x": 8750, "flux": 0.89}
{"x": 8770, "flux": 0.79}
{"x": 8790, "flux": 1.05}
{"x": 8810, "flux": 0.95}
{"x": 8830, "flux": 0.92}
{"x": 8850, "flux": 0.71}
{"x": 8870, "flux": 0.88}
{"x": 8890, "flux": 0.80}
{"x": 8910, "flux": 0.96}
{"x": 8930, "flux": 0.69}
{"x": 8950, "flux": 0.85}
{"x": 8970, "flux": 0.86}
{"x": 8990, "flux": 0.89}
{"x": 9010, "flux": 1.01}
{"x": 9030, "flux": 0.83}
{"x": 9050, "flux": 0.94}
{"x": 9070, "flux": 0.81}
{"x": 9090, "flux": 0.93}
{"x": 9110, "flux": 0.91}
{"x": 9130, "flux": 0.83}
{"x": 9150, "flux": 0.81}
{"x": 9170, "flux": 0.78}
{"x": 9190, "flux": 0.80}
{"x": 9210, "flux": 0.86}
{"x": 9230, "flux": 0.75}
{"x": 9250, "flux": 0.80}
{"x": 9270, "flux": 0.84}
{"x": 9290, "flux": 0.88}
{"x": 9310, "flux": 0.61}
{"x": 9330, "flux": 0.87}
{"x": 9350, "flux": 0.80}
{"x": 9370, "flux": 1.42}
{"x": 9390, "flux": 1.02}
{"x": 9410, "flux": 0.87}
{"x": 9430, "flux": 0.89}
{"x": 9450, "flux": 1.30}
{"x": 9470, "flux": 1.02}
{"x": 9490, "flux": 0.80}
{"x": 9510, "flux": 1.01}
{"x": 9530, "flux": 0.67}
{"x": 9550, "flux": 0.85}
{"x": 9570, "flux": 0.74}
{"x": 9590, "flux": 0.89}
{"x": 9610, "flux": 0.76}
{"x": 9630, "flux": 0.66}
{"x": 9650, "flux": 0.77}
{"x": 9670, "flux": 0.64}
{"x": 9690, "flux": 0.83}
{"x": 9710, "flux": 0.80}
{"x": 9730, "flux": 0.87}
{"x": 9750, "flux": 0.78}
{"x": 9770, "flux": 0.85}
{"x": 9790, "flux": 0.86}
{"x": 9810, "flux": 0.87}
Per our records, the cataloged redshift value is 0.31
